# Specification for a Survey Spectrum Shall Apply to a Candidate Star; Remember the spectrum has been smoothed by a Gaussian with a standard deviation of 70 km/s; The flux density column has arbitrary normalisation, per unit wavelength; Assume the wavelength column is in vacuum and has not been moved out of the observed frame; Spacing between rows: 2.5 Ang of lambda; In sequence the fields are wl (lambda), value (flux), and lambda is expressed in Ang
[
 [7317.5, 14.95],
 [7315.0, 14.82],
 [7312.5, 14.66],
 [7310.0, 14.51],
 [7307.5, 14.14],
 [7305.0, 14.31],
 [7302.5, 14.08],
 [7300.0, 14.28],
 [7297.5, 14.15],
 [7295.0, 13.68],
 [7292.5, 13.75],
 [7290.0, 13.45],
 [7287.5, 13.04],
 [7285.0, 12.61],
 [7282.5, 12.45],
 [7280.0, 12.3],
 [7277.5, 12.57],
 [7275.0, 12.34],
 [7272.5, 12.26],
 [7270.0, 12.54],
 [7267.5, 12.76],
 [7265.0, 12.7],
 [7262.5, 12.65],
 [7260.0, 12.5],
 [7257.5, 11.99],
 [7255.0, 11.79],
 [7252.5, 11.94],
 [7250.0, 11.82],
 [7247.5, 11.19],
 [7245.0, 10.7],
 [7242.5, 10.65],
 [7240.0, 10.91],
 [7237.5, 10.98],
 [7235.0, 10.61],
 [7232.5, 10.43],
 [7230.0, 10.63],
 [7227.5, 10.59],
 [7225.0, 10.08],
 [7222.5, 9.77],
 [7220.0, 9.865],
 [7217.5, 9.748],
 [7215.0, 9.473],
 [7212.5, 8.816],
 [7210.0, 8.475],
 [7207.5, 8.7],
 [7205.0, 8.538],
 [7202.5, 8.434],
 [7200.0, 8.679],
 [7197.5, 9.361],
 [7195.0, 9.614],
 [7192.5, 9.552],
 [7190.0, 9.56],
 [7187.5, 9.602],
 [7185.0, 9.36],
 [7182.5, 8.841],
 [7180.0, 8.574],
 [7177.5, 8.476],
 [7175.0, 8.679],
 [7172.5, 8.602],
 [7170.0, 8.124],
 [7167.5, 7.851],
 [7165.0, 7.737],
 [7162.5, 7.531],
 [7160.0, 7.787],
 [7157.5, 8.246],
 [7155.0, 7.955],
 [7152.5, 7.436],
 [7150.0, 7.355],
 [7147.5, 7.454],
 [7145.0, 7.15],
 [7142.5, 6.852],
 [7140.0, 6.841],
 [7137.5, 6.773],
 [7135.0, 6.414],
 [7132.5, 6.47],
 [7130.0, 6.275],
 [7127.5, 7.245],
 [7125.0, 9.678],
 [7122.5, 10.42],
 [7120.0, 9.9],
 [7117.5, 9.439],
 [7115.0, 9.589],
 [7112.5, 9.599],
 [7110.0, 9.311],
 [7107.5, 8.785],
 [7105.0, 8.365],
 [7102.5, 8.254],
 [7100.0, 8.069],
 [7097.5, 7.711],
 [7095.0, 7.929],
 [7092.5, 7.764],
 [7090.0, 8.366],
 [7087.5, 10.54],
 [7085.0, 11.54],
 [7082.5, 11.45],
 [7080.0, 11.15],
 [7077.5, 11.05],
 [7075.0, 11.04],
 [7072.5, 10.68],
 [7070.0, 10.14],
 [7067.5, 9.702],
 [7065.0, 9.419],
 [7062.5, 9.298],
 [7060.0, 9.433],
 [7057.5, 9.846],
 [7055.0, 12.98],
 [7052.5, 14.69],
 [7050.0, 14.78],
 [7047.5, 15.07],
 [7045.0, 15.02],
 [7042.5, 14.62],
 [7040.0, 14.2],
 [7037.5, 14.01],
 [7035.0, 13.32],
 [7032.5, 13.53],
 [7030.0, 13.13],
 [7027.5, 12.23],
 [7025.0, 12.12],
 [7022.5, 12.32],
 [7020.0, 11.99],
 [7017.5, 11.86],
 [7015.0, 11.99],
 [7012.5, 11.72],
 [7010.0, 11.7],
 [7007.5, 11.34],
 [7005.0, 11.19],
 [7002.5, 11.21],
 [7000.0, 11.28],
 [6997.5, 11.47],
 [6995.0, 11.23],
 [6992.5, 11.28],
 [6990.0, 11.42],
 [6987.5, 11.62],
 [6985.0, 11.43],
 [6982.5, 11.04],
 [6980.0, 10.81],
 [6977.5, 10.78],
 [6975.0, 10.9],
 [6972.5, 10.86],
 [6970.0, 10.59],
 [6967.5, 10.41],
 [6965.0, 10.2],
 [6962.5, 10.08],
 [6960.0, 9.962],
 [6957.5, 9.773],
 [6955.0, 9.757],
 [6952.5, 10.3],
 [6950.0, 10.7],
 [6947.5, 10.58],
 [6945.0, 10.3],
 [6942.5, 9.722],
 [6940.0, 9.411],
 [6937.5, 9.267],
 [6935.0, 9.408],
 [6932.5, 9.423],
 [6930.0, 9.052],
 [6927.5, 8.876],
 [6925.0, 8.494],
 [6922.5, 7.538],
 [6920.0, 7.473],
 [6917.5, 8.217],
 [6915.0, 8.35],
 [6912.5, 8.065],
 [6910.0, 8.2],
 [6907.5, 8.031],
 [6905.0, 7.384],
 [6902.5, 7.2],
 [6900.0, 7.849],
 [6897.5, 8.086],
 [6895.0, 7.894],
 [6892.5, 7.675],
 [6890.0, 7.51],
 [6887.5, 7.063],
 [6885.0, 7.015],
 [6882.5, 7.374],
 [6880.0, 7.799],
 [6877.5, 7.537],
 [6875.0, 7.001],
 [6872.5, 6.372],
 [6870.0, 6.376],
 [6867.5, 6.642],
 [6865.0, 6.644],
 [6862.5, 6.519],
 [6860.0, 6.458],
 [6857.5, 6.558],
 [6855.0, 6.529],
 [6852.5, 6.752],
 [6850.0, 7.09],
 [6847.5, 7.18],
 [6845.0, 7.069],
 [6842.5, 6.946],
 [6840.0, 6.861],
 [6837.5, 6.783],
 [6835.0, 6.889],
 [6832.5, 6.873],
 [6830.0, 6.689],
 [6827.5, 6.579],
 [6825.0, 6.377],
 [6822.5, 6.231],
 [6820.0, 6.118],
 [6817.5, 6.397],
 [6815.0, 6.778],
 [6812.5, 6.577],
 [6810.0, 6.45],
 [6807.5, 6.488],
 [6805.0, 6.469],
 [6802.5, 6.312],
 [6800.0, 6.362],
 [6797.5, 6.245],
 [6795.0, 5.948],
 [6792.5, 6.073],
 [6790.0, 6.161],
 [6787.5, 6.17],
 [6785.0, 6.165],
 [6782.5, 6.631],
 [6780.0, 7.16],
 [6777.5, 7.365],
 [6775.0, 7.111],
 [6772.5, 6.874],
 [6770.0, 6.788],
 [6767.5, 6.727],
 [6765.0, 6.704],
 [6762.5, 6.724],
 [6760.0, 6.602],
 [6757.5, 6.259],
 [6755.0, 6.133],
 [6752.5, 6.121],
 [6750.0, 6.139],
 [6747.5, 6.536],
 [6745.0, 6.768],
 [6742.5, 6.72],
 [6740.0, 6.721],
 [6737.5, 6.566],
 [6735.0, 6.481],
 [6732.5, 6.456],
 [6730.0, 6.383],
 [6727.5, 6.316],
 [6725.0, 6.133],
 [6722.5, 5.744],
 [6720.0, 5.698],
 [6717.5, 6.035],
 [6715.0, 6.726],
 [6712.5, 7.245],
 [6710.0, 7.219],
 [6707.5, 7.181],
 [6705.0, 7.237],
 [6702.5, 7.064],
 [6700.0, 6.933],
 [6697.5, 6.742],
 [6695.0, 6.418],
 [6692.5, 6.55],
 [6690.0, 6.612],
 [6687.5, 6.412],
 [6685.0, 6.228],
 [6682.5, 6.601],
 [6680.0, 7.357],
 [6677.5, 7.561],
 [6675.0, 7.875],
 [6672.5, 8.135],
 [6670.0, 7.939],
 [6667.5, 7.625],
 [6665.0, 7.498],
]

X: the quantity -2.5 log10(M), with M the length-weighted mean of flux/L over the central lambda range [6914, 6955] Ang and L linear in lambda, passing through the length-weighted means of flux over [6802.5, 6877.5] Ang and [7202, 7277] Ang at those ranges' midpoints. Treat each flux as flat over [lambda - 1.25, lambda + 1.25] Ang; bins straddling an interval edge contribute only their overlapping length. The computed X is -0.20 mag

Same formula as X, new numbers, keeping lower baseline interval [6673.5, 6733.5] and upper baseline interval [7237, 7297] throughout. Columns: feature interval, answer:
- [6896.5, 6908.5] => 0.129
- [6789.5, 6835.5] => 0.209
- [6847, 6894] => 0.200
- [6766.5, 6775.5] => 0.078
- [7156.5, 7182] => 0.352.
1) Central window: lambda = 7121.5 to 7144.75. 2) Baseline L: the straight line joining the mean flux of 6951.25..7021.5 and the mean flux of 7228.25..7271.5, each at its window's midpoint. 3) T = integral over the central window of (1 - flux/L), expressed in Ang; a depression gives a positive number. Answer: 8.06 Ang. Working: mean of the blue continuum 11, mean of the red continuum 11.6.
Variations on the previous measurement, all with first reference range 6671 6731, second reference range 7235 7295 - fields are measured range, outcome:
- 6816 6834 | 3.4 Ang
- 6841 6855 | 2.1 Ang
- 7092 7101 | 2.3 Ang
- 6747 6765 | 2.3 Ang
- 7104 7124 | 2.4 Ang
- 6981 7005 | -4.4 Ang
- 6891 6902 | 1.0 Ang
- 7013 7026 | -2.9 Ang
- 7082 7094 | 0.8 Ang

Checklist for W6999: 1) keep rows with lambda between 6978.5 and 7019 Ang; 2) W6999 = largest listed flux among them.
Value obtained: 11.99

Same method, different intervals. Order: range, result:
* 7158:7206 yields 9.614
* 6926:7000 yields 11.62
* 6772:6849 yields 7.365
